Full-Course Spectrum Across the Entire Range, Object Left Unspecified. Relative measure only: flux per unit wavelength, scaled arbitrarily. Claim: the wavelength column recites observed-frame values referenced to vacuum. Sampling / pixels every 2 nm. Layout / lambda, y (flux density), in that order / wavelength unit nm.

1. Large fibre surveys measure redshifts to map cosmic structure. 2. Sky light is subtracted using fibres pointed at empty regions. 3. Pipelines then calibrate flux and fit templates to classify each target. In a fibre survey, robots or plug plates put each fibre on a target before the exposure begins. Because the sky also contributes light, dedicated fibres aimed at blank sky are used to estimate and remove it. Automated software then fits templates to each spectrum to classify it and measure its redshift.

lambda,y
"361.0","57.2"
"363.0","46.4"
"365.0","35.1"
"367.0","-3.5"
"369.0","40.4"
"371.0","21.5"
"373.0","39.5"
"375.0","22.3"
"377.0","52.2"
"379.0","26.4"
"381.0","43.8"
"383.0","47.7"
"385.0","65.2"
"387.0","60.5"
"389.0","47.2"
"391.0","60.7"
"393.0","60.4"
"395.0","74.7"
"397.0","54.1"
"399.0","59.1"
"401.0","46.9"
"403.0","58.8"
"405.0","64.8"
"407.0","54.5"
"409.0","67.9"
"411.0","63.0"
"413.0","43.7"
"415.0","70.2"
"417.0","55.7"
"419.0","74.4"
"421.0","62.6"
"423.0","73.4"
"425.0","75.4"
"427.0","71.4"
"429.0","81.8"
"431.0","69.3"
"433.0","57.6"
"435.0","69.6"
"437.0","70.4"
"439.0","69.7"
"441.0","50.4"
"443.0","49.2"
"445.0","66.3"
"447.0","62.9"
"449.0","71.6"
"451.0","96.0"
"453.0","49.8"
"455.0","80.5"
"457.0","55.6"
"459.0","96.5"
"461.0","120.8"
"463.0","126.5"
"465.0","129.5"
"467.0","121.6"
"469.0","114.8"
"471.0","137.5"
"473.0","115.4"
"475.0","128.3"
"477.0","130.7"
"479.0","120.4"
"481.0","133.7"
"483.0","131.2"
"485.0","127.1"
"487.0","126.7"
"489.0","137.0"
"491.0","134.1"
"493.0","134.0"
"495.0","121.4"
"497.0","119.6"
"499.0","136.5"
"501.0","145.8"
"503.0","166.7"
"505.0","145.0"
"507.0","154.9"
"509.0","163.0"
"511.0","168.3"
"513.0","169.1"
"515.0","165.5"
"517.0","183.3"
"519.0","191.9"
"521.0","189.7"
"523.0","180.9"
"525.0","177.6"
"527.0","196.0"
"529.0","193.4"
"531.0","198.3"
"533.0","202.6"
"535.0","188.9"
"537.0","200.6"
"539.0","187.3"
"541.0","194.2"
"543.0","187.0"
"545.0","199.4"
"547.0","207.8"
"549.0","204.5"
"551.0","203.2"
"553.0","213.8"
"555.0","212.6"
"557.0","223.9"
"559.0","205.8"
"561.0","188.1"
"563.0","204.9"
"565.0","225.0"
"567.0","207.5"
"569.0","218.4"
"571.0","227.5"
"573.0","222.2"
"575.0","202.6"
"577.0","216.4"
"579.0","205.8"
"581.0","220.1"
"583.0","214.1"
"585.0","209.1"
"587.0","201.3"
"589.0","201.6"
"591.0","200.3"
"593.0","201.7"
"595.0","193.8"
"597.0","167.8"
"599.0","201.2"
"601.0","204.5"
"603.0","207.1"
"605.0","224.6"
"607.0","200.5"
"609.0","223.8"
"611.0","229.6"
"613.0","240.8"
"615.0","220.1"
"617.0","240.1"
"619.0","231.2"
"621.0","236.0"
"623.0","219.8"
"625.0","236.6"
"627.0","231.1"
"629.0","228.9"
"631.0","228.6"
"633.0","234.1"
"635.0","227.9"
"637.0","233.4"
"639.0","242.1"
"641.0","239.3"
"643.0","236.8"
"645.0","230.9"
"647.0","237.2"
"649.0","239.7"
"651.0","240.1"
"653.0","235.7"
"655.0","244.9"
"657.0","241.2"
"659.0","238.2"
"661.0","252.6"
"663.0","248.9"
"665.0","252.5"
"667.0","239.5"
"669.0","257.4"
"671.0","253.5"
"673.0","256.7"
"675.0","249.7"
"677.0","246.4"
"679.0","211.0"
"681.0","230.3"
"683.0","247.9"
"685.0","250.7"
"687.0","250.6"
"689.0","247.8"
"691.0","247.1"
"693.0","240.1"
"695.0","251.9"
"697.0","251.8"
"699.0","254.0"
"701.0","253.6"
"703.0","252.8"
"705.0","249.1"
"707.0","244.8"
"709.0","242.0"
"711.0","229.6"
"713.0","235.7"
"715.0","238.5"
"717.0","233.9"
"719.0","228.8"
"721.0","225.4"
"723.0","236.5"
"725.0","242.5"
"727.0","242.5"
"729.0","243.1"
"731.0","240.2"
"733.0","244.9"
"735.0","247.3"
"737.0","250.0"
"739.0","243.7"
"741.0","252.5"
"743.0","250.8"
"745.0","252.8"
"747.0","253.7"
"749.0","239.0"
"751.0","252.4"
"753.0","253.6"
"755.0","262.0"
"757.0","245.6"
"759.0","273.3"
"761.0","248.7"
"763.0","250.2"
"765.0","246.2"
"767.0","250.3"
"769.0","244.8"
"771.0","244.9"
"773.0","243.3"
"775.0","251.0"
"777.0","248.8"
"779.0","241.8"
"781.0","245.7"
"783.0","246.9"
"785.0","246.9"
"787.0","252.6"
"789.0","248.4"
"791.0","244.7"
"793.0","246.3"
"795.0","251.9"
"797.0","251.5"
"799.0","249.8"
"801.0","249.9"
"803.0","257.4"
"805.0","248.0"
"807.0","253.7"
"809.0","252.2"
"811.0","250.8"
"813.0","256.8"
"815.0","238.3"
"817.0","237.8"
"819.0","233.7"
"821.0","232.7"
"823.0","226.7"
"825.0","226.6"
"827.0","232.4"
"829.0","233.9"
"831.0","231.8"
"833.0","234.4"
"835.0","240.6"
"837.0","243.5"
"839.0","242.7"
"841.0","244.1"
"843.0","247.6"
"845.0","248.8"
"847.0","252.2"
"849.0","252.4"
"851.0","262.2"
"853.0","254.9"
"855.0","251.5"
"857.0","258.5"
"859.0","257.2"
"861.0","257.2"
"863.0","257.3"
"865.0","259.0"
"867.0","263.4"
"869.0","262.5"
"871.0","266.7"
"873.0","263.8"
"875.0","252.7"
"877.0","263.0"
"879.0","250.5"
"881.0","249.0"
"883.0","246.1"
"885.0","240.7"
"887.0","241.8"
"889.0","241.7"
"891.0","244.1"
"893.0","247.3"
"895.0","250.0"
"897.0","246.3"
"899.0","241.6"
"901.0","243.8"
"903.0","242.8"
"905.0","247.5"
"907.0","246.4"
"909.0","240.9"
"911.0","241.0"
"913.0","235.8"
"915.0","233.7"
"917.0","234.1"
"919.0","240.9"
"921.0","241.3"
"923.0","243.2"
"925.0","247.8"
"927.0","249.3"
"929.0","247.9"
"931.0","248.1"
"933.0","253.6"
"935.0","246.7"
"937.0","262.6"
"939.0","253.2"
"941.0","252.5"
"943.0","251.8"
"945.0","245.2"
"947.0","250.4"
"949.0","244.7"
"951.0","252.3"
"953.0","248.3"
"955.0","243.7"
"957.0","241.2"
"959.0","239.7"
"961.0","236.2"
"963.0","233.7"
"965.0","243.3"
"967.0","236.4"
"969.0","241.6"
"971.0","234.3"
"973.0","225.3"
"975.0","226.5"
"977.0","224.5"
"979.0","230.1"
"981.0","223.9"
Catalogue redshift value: 0.153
